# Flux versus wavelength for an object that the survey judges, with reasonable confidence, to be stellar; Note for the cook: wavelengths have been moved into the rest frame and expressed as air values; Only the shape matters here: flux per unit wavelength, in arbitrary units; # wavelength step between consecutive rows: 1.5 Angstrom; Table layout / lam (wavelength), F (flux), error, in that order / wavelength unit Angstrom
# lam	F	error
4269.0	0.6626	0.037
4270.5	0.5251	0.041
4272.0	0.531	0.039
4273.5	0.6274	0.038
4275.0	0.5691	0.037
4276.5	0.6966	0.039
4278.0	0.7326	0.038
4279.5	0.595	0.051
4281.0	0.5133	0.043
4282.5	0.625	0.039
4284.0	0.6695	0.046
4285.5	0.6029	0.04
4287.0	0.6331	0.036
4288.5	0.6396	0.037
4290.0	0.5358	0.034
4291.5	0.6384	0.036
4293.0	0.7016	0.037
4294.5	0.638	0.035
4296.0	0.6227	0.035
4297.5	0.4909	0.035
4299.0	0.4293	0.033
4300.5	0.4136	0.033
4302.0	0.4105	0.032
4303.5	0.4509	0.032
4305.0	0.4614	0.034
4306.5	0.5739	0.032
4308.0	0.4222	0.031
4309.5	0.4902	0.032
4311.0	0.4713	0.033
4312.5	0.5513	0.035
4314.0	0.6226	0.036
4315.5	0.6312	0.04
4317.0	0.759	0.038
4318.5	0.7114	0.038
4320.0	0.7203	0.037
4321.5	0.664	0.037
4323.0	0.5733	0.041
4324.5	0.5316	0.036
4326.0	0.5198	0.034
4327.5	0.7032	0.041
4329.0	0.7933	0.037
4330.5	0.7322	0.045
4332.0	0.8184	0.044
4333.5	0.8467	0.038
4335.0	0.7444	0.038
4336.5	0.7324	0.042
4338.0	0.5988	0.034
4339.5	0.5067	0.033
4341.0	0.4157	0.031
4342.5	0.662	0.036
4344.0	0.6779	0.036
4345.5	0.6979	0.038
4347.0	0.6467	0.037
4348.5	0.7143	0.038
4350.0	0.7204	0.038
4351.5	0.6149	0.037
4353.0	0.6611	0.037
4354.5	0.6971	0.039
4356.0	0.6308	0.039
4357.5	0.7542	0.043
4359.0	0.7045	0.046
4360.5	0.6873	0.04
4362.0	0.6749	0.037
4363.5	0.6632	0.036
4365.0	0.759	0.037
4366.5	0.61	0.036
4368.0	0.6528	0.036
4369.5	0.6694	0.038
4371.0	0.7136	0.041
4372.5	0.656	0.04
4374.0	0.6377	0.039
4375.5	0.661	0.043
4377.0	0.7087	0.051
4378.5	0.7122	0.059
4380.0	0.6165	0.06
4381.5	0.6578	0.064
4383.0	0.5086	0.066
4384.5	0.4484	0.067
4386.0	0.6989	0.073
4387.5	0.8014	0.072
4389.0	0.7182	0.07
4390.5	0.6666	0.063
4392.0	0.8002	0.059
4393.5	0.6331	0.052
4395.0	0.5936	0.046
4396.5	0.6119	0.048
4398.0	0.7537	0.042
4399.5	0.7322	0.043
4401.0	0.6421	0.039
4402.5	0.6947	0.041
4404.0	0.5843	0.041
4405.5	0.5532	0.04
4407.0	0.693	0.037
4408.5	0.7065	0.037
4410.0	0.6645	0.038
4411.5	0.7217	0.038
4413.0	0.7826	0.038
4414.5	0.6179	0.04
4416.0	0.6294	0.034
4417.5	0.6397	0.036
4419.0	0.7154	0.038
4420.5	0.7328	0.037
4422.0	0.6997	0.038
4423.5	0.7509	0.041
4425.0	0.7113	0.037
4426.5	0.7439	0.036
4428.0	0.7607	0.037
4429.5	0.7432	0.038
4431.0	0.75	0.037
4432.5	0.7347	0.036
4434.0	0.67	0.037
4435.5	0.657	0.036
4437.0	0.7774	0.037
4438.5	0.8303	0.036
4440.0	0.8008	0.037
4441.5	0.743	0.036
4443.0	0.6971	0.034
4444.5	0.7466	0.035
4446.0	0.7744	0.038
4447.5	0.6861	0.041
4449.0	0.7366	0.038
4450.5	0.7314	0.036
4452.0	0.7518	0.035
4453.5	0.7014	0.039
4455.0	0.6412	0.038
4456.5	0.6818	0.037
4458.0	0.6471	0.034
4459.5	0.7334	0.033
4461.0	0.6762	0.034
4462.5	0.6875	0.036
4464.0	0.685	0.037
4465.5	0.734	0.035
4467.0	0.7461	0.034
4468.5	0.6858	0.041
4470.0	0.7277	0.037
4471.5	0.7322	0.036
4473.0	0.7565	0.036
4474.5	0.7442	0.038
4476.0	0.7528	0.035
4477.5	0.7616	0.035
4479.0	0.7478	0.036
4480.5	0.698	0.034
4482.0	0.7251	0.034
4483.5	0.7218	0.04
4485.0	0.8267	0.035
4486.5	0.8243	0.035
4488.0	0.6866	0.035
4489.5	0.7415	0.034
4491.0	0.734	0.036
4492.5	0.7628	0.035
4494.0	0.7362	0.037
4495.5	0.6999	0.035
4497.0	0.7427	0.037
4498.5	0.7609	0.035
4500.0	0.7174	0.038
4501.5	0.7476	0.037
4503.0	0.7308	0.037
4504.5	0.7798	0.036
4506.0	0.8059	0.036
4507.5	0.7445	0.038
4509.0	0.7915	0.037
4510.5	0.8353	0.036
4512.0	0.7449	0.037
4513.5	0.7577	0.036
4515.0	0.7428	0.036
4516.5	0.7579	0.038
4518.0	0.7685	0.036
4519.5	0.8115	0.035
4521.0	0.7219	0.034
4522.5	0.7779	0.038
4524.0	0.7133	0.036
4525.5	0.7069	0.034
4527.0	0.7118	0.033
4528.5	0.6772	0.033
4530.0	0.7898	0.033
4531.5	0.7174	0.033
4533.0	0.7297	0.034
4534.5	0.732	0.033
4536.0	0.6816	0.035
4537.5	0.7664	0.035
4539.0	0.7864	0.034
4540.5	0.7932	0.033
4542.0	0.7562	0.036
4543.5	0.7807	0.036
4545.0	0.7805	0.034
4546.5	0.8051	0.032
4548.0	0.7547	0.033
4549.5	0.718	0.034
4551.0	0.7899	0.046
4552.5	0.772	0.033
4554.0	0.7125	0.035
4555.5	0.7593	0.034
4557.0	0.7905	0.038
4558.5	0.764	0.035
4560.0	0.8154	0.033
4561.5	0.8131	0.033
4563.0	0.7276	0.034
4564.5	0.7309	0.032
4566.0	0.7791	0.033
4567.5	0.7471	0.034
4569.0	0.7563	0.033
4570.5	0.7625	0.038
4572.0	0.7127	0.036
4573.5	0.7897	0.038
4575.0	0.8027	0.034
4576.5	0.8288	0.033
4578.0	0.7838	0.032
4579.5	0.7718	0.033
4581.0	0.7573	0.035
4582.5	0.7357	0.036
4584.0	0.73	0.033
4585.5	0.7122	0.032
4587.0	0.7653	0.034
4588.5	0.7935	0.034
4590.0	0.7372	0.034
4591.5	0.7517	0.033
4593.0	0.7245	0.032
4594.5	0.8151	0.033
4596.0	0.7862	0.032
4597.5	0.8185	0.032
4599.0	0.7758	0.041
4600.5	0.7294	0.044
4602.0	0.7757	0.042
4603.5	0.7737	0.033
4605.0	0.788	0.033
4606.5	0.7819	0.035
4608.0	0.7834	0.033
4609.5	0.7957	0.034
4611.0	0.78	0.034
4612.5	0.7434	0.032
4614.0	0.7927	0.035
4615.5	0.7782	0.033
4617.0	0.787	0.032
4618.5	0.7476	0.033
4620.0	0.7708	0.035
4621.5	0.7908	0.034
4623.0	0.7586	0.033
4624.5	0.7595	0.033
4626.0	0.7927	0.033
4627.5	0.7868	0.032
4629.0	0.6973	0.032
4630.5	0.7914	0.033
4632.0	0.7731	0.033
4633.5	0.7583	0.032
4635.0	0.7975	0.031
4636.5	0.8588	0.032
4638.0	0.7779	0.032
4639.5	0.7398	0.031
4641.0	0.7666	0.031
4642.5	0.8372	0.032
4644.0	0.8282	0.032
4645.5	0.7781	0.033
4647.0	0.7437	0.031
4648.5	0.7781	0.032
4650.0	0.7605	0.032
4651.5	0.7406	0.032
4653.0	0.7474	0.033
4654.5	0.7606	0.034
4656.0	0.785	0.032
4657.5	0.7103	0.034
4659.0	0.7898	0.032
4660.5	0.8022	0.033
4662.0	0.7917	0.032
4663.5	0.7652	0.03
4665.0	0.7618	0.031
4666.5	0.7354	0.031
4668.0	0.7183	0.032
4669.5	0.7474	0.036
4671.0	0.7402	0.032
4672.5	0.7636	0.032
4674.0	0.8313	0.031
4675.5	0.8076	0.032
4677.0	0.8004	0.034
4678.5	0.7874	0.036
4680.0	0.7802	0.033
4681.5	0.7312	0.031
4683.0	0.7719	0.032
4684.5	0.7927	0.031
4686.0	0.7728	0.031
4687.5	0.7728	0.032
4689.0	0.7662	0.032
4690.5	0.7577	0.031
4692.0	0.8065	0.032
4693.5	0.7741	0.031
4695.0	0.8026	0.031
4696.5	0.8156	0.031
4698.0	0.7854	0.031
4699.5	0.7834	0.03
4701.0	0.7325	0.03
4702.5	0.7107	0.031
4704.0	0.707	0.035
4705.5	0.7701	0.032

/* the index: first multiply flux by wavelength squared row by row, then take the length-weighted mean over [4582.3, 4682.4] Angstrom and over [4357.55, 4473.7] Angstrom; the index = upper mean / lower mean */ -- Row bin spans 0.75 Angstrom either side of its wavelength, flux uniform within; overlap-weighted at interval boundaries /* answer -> 1.2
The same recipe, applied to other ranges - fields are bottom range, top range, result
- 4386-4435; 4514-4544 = 1.13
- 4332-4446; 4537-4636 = 1.23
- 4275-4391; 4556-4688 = 1.39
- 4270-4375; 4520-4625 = 1.36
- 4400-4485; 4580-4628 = 1.16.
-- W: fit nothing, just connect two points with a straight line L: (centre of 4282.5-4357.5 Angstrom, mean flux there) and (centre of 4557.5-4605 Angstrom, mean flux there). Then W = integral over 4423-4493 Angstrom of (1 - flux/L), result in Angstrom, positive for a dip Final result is -3.5 Angstrom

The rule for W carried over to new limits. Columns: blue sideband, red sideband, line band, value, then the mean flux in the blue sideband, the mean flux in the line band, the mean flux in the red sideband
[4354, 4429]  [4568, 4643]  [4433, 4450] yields -0.9 Angstrom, 0.678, 0.738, 0.772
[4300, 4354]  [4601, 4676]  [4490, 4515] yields -1.7 Angstrom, 0.62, 0.755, 0.773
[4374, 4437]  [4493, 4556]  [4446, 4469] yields 0.3 Angstrom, 0.682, 0.704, 0.753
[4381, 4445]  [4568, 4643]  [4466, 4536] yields -1.6 Angstrom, 0.693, 0.746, 0.772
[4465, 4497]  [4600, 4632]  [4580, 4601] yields 0.2 Angstrom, 0.74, 0.76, 0.772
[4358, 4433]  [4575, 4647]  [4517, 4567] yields -0.7 Angstrom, 0.681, 0.756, 0.775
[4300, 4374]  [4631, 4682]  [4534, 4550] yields -0.8 Angstrom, 0.636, 0.761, 0.774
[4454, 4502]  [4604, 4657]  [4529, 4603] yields -0.8 Angstrom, 0.727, 0.763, 0.776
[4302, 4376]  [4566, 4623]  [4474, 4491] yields -0.8 Angstrom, 0.643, 0.748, 0.77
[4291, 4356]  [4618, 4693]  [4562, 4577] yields -0.6 Angstrom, 0.616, 0.763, 0.773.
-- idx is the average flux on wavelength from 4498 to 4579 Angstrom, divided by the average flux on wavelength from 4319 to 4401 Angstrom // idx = 1.14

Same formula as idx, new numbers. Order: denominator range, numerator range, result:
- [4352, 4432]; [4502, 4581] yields 1.12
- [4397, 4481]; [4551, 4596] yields 1.07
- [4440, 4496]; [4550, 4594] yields 1.05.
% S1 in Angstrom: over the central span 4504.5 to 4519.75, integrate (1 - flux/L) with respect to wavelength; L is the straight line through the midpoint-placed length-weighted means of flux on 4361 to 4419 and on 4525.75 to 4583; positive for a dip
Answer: -0.8 Angstrom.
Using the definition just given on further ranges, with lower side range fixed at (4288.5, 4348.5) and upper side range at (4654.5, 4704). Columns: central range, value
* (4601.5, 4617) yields -0.9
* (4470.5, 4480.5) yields -1.0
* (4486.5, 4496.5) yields -0.7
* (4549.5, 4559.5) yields -0.7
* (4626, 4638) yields -0.5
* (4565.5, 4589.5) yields -1.3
